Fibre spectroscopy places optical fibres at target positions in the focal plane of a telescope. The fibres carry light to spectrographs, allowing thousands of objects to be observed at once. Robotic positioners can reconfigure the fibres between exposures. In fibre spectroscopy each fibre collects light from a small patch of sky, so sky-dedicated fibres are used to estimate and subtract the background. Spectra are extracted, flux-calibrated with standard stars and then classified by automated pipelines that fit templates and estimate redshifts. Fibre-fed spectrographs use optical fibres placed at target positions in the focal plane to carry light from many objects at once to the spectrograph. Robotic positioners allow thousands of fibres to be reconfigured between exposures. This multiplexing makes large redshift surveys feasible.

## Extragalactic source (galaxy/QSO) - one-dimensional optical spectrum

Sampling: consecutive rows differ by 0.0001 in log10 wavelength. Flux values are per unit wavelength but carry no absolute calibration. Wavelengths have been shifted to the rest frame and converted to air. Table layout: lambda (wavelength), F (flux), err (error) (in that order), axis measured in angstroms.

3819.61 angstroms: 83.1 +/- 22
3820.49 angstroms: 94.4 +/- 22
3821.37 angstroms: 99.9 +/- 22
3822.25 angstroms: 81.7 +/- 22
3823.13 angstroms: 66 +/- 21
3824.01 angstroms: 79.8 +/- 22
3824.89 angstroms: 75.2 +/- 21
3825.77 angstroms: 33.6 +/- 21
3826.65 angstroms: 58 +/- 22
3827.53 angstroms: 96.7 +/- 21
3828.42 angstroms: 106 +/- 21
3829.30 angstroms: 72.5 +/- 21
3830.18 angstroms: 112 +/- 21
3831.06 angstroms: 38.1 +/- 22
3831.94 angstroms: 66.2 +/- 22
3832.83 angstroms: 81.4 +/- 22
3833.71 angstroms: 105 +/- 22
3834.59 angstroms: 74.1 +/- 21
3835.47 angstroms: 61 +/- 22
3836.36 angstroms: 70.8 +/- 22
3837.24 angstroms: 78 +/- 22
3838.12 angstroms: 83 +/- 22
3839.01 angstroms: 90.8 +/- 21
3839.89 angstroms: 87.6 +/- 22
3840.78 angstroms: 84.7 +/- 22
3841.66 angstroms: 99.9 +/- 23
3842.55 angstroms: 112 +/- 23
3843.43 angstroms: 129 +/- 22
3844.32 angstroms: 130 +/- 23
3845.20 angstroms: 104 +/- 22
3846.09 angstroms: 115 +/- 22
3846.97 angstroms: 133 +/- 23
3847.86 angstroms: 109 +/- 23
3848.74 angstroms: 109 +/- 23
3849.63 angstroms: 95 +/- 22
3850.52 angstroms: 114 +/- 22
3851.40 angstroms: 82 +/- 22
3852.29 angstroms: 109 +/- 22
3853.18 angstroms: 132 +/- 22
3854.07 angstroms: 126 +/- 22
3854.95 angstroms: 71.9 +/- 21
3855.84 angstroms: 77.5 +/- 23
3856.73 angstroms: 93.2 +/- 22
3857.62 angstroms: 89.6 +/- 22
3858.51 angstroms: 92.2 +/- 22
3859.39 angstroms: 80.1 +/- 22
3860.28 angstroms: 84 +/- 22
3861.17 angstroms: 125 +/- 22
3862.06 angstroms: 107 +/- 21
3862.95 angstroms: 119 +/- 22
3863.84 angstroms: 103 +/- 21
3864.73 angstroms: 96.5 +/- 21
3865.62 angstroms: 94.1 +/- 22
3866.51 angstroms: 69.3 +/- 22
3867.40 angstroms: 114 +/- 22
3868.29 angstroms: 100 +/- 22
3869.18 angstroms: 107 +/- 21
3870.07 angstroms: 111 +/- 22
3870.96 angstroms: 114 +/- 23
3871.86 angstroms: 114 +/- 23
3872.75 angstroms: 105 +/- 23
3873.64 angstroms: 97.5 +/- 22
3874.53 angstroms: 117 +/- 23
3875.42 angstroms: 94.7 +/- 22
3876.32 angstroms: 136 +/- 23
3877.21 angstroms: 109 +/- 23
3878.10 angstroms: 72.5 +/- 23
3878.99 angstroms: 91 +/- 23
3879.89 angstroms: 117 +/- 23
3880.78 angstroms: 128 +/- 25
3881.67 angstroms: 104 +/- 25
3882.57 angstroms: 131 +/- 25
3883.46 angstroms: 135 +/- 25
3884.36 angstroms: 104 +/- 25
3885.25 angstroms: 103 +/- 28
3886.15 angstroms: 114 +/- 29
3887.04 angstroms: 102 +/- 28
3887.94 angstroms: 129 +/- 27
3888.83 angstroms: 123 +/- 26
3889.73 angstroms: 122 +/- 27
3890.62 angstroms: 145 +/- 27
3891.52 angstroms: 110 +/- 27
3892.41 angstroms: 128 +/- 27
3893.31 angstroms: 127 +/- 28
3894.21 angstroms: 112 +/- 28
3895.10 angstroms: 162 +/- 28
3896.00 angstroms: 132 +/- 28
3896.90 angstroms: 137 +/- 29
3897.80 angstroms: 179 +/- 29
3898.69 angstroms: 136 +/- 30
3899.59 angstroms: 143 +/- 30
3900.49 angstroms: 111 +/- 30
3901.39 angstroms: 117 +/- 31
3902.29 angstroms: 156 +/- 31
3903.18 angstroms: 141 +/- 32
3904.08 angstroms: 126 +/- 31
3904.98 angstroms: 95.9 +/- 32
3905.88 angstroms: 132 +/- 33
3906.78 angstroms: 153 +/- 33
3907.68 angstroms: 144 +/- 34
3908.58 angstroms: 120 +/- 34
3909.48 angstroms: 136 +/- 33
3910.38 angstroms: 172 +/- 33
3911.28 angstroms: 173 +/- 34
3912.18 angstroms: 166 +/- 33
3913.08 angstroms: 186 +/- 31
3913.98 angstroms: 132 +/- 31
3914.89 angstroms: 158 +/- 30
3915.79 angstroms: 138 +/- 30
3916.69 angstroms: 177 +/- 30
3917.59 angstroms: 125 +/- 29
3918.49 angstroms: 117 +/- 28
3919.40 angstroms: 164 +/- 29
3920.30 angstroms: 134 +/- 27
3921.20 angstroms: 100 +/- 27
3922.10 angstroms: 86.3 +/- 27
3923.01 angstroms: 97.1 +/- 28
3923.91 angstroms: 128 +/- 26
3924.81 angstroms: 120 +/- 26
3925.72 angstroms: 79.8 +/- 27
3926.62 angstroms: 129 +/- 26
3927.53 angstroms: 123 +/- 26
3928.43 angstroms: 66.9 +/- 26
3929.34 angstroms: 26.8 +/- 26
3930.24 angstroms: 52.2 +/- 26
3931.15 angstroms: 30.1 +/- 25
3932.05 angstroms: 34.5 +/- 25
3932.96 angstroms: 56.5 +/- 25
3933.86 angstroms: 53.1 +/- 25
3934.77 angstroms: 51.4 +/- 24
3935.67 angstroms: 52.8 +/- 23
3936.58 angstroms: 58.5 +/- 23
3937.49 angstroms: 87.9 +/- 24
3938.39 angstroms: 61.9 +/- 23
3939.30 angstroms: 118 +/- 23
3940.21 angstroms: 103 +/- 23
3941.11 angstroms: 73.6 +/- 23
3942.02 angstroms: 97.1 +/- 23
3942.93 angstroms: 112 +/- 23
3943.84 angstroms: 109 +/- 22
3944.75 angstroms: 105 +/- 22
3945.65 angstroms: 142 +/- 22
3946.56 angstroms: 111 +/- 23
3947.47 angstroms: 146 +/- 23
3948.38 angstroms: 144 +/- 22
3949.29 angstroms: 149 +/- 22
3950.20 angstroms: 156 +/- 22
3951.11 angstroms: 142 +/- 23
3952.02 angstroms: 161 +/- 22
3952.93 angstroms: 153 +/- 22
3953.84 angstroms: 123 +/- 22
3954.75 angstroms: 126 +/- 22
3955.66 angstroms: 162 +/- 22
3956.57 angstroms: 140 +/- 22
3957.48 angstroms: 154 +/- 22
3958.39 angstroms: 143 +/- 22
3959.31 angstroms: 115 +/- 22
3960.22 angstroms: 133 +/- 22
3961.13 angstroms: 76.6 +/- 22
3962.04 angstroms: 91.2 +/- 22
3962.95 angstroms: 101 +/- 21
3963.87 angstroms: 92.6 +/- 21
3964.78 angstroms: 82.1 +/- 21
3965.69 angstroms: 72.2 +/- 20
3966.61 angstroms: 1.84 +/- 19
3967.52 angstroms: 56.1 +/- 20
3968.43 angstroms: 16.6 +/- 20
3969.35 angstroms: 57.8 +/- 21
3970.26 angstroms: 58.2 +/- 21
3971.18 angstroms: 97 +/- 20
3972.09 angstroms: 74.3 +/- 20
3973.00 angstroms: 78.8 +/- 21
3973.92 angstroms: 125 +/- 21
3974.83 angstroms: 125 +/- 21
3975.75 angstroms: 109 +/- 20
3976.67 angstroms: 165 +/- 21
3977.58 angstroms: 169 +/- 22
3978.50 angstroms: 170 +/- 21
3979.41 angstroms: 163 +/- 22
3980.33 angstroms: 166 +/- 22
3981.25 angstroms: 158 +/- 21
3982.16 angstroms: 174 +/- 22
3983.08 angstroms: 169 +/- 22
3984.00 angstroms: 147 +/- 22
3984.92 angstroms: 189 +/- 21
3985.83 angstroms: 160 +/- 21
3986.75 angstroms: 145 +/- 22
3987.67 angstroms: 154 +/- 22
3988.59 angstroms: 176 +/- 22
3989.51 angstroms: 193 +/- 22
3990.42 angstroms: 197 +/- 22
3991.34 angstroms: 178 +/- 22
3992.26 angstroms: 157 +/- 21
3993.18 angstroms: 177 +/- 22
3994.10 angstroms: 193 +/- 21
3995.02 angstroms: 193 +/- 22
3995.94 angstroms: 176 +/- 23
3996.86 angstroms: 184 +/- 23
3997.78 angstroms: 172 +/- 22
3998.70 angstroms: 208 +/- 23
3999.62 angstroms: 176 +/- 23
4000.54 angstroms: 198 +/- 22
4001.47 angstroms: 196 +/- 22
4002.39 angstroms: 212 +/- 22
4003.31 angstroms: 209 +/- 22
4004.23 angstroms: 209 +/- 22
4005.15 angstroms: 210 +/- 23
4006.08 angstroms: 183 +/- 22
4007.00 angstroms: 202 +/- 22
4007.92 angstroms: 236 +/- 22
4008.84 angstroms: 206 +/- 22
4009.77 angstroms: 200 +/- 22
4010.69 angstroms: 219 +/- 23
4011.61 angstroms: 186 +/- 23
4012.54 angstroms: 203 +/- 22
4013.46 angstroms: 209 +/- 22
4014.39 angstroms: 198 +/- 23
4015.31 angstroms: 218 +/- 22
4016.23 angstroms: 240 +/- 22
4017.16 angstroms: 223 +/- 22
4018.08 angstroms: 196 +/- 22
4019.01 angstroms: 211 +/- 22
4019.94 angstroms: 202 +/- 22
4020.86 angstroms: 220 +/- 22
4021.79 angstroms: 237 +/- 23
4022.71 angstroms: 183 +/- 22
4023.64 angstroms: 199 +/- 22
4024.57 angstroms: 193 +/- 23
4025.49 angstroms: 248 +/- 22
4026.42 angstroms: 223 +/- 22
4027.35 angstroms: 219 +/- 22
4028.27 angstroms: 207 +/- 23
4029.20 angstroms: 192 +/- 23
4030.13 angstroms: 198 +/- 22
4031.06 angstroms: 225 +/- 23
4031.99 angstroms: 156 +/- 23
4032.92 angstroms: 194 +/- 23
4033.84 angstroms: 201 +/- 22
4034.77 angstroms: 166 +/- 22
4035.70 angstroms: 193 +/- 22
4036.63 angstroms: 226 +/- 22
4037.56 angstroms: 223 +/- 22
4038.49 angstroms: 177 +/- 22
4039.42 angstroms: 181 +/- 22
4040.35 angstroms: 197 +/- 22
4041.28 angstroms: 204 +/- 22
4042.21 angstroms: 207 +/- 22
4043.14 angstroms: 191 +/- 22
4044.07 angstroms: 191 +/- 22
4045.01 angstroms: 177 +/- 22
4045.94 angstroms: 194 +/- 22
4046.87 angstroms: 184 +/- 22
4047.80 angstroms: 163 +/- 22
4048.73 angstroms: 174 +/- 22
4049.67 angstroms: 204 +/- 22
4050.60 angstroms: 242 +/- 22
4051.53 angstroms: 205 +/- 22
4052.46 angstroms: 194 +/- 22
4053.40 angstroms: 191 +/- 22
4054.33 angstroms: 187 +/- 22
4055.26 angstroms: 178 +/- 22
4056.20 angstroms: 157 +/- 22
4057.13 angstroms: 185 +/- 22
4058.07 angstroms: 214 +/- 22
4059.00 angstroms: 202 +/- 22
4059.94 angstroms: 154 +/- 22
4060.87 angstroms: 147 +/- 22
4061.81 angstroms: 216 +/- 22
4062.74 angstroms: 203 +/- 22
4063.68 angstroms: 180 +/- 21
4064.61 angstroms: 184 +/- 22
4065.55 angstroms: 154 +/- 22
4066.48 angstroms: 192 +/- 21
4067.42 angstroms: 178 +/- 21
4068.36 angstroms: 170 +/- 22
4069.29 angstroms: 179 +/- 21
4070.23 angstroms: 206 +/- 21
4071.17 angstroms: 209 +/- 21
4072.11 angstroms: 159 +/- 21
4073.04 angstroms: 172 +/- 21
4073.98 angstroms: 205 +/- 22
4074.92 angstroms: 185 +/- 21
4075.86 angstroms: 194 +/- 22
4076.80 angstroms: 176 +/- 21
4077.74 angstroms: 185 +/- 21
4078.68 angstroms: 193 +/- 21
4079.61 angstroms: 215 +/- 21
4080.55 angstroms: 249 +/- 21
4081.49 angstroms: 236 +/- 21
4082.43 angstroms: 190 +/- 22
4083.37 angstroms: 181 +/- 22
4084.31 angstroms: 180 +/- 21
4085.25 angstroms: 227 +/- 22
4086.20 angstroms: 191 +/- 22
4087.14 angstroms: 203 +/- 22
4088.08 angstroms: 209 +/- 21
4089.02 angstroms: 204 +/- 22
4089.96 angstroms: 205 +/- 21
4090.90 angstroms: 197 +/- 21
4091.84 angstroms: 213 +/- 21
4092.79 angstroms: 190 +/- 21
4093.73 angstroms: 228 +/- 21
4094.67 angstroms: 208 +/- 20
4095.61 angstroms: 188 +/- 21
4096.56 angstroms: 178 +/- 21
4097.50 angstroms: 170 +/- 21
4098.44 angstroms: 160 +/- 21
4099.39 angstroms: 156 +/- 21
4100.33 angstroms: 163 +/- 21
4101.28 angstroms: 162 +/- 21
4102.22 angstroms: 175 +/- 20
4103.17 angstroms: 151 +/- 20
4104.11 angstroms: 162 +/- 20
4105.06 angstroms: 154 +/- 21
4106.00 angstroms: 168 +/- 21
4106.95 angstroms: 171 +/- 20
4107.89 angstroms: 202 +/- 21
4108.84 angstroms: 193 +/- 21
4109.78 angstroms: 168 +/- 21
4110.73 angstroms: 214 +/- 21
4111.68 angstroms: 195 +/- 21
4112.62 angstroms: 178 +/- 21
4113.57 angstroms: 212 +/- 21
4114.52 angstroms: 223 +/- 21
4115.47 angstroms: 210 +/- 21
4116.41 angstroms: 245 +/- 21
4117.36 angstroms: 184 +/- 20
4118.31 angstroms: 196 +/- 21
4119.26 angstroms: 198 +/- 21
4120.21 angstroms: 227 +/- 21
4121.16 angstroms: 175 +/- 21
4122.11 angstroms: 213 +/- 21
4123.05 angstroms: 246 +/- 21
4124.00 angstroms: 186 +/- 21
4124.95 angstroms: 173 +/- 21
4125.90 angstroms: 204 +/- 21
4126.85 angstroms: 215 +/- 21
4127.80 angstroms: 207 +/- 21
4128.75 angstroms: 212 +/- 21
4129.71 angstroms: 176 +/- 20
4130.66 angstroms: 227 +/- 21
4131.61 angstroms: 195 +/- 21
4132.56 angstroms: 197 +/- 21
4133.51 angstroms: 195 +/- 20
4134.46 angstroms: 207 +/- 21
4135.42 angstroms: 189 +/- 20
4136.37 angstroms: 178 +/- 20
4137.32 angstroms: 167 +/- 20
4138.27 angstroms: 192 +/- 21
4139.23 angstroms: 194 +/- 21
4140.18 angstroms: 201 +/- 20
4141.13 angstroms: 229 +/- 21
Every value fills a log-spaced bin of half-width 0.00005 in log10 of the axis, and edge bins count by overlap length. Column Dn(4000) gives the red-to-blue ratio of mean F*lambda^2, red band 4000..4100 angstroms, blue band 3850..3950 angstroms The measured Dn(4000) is 1.89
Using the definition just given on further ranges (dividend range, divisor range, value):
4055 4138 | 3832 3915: 1.88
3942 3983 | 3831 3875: 1.27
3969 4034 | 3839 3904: 1.73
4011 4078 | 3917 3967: 1.98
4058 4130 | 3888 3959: 1.74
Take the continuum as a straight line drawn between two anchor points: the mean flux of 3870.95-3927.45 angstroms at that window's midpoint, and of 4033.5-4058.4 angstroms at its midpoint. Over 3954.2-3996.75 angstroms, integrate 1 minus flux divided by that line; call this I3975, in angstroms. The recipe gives 7.85 angstroms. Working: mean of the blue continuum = 127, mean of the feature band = 132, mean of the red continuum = 193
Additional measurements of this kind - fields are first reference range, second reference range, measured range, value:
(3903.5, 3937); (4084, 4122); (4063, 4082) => -1.4 angstroms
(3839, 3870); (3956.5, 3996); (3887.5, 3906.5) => -3.3 angstroms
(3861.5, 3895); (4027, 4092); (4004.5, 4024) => -4.0 angstroms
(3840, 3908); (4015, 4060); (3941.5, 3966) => 5.0 angstroms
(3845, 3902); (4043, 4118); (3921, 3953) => 9.3 angstroms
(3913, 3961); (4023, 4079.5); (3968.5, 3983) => 1.6 angstroms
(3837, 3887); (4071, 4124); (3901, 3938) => 3.8 angstroms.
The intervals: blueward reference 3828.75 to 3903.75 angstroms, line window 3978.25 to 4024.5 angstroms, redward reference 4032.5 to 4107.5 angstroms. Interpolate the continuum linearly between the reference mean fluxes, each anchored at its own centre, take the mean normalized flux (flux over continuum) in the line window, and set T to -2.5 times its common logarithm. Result -0.18 mag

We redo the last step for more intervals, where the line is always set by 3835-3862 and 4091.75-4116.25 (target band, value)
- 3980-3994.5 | -0.17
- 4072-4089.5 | -0.12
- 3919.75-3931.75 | 0.35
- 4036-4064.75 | -0.15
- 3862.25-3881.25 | 0.02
